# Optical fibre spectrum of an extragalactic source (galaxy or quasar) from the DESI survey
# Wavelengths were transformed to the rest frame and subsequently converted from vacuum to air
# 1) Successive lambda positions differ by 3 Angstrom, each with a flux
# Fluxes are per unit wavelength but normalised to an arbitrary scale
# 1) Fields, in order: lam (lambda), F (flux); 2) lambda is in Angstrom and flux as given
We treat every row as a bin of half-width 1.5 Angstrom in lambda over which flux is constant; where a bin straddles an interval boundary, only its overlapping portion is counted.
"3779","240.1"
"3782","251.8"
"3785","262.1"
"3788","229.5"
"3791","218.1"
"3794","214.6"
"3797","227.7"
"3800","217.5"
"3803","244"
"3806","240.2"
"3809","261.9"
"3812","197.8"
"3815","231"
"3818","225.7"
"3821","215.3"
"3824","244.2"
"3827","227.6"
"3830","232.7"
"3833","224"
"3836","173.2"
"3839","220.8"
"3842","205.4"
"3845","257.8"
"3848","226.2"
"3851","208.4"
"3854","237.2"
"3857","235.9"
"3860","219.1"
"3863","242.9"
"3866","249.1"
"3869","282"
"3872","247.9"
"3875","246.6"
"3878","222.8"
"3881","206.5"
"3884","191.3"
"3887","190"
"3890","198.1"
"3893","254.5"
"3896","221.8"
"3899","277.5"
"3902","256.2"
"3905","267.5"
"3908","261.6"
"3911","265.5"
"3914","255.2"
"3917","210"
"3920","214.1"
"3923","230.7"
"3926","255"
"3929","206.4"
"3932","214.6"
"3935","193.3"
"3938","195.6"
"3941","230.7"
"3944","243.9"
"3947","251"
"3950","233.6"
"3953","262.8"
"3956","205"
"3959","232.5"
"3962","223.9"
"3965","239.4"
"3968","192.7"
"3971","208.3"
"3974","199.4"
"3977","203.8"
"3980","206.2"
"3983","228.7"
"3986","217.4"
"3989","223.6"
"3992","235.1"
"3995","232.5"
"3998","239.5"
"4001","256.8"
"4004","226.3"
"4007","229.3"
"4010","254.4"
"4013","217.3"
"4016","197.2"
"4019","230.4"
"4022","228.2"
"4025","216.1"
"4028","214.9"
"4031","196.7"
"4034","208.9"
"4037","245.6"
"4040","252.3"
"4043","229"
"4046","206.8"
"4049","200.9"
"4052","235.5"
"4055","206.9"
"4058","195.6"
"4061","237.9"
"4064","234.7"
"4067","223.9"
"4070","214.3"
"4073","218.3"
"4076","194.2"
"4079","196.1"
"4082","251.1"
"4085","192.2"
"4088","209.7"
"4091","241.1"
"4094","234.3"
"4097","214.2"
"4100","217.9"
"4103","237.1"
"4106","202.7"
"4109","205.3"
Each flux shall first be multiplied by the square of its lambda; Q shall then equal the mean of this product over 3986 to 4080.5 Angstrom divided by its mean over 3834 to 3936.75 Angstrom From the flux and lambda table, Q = 1.04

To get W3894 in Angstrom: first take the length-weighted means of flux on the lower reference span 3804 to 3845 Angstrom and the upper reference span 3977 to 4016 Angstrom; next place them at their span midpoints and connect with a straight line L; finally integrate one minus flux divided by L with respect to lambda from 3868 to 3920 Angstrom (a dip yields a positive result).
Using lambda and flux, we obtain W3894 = -2.6 Angstrom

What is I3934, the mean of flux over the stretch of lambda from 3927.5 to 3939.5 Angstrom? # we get 202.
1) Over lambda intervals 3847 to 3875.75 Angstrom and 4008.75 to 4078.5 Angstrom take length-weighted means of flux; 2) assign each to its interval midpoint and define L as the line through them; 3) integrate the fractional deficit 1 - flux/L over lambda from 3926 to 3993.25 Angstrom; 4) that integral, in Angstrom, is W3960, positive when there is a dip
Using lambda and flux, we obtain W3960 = 2.3 Angstrom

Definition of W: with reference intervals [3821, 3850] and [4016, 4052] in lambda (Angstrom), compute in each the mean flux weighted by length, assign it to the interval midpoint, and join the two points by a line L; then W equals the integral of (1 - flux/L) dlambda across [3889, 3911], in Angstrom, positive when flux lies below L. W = -2.8 Angstrom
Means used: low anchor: 223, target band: 250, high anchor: 221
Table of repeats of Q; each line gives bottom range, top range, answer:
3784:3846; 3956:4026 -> 1.08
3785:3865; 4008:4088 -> 1.08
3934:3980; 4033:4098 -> 1.05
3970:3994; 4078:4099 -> 1.08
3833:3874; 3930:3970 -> 1.02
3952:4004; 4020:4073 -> 1.02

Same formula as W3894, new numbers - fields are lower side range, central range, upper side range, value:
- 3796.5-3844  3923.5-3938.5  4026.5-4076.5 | 0.4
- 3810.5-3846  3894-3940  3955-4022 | -2.7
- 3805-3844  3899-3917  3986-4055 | -2.7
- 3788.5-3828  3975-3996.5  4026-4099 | 0.1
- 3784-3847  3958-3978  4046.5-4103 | 0.7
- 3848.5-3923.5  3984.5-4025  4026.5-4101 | -0.9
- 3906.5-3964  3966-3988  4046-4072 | 1.7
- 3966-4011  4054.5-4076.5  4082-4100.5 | 0.4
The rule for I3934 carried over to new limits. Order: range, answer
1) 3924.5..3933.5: 225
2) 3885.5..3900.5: 228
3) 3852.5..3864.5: 234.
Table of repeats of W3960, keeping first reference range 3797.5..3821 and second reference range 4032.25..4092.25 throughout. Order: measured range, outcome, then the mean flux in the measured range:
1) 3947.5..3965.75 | -0.8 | 234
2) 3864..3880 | -1.5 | 248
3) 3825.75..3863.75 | 0.8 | 224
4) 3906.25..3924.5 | -1.2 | 240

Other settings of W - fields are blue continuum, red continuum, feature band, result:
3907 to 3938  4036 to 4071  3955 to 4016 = 0.8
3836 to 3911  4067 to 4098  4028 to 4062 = 0.1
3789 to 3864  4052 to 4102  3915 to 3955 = -0.7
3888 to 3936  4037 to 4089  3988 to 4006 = -0.8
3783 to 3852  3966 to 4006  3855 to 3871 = -1.5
